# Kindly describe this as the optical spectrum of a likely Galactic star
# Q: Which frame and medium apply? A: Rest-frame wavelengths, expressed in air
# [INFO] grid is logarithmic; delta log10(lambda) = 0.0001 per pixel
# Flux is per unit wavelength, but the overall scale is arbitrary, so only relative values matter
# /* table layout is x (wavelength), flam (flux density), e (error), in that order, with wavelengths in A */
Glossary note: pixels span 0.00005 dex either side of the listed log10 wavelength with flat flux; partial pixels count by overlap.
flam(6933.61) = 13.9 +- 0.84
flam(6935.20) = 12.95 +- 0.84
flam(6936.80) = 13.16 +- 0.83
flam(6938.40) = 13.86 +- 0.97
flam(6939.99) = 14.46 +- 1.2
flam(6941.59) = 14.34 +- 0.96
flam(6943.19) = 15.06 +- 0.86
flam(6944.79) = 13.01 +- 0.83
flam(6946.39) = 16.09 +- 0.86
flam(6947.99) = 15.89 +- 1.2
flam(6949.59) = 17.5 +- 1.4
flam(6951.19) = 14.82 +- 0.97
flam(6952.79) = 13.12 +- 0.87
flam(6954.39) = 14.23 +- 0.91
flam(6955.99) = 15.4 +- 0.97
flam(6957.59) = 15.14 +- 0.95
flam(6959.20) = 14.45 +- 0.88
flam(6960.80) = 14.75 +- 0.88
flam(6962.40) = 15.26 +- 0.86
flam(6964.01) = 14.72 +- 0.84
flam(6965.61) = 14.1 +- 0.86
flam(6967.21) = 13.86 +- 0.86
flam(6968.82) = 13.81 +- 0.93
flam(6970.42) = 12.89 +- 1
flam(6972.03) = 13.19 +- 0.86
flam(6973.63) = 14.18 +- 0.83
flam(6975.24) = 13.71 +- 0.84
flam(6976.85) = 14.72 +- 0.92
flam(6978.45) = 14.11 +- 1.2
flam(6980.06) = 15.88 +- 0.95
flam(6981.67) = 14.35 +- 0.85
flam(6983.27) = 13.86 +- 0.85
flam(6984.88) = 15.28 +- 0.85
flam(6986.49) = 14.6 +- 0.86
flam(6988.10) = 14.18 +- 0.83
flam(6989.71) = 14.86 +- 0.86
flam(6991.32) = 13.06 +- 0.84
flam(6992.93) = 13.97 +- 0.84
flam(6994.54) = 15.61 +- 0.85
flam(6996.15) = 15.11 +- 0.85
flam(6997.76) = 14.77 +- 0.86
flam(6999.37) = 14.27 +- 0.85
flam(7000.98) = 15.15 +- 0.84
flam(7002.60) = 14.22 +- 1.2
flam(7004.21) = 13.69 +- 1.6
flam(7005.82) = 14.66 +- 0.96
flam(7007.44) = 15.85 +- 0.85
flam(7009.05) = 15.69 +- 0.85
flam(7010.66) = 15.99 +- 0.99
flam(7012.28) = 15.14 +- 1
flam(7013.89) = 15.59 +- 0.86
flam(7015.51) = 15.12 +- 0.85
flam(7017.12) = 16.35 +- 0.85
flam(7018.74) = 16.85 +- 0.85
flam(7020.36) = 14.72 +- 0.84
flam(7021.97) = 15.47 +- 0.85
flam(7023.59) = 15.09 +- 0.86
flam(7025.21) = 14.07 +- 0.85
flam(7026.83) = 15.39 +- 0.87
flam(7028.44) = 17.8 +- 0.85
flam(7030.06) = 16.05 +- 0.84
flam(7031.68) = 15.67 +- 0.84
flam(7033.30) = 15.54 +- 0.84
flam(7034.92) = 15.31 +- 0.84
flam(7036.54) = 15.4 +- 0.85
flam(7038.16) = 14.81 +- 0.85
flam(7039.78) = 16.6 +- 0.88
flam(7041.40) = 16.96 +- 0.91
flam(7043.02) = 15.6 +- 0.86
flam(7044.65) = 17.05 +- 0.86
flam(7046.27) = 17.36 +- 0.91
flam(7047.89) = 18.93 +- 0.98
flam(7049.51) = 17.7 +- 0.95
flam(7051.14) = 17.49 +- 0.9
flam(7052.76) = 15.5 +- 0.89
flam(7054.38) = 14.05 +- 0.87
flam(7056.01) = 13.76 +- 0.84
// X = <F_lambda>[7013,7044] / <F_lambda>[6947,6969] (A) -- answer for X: 1.06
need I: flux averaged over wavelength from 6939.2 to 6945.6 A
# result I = 14.2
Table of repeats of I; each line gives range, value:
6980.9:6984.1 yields 14.1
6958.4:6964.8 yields 14.8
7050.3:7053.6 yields 16.5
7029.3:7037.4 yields 15.6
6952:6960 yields 14.5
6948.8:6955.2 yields 14.9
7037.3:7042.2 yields 16.1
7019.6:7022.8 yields 15.1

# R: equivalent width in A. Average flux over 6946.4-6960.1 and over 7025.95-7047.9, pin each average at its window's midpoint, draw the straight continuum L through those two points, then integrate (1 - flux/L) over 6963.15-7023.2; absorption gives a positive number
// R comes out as 3.7 A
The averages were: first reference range 15.1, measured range 14.7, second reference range 16.2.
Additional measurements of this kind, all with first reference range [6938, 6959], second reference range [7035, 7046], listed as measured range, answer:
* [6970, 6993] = 1.6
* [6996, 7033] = 0.9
